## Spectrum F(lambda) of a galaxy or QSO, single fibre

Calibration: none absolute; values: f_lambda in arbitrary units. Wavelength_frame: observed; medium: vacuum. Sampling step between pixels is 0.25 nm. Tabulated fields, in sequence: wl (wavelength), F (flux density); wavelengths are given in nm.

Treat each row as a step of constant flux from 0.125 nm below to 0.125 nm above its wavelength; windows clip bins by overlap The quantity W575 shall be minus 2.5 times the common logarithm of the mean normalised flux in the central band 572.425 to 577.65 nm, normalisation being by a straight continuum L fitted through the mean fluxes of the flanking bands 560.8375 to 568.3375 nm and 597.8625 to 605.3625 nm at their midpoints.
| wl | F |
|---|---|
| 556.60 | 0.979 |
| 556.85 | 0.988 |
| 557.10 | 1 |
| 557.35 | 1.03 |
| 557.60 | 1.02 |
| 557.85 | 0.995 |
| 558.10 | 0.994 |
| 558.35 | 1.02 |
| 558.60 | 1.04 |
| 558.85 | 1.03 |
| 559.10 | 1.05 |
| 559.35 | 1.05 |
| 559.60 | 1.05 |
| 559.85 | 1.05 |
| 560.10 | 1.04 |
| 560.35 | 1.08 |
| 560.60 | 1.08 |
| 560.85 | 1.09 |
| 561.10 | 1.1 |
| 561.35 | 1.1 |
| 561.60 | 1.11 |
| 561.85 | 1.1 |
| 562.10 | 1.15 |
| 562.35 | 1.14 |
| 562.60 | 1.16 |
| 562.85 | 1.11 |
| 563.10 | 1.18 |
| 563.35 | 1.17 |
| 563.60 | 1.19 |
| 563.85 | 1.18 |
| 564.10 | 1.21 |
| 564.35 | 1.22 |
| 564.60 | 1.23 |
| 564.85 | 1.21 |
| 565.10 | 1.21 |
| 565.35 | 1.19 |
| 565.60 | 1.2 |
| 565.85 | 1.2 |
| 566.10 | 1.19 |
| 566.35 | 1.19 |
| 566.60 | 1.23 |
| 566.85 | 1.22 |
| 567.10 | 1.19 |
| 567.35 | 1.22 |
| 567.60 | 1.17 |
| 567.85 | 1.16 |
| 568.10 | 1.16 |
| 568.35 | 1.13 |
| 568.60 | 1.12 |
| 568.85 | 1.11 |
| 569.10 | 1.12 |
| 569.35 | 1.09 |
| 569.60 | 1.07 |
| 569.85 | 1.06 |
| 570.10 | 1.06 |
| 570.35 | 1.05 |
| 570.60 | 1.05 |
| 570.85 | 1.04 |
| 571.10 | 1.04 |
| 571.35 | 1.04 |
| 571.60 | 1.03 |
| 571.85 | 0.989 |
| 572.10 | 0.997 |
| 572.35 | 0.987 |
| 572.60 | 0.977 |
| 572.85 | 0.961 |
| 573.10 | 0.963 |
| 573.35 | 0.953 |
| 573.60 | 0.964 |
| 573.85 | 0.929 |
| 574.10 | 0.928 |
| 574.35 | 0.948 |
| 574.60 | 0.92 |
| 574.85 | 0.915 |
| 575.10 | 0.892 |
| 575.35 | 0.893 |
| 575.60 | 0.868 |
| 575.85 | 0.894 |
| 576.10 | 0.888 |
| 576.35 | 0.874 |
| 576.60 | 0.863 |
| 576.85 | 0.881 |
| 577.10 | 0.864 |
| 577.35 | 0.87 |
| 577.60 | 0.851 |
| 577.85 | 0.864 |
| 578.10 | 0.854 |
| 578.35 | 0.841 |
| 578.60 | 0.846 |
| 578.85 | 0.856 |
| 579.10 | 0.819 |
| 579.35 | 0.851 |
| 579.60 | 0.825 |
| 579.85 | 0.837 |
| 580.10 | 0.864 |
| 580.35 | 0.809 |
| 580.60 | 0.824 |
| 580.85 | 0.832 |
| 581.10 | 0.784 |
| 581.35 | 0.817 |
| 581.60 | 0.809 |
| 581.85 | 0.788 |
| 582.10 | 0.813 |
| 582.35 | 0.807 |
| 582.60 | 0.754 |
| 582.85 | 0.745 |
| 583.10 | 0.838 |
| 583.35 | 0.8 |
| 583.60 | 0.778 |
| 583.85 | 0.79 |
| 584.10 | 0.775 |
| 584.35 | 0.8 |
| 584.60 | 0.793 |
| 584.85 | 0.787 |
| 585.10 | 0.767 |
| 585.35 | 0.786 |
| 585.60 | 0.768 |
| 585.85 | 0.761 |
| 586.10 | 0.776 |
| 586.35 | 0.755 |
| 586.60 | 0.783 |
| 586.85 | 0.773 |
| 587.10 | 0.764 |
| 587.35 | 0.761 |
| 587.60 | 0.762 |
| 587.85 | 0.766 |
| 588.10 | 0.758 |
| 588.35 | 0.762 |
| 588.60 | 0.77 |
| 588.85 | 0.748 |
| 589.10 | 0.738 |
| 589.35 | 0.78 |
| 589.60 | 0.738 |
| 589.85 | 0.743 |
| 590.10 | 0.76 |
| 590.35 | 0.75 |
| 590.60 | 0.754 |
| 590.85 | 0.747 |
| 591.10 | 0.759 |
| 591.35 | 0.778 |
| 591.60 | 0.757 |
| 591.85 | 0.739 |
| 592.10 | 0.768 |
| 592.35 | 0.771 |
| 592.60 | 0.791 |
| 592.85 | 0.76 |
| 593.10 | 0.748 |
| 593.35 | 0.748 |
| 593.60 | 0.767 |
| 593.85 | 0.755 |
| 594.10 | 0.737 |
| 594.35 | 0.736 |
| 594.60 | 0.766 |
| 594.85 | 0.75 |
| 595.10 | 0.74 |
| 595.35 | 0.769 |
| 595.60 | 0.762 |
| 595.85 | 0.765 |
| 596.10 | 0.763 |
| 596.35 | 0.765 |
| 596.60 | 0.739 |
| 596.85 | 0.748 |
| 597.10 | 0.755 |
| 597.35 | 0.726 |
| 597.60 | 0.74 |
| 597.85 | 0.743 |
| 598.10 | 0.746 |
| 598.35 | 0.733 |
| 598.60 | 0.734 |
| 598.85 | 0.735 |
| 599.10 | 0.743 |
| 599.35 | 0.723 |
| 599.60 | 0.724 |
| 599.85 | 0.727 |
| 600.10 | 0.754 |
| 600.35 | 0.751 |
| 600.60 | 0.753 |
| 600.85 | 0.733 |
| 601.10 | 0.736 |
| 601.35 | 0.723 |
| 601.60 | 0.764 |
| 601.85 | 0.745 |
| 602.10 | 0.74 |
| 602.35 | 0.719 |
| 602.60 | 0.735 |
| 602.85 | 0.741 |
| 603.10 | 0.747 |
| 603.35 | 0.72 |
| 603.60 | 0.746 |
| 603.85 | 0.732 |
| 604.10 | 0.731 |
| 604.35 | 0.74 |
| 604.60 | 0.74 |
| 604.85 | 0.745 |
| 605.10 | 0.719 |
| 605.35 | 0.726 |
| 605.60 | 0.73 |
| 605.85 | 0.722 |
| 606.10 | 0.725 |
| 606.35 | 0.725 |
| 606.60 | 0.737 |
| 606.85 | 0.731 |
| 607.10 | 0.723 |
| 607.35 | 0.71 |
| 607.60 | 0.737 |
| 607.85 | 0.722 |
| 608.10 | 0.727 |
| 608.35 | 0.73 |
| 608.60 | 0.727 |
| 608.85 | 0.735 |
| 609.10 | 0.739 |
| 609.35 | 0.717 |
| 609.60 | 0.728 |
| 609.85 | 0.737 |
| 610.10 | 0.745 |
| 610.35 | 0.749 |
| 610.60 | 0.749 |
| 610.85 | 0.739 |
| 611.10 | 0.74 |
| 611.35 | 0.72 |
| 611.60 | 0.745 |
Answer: 0.15 mag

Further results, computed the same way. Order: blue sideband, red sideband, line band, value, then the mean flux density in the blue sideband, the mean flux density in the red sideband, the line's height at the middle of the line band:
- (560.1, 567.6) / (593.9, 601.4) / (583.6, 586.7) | 0.16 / 1.17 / 0.744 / 0.9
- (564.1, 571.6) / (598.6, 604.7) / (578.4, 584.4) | 0.21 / 1.14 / 0.737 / 0.98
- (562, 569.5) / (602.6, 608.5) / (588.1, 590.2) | 0.21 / 1.17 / 0.731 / 0.914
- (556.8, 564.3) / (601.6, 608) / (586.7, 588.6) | 0.14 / 1.09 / 0.732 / 0.869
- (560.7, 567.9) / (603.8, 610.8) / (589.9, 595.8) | 0.16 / 1.17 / 0.731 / 0.88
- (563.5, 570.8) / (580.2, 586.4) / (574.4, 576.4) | 0.09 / 1.16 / 0.791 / 0.971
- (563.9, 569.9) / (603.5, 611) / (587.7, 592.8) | 0.21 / 1.17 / 0.732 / 0.918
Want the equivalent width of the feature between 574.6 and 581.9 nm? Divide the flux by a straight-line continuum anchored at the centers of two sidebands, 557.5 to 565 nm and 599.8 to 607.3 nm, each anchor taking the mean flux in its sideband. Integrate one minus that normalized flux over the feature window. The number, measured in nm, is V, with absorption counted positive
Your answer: 0.796 nm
